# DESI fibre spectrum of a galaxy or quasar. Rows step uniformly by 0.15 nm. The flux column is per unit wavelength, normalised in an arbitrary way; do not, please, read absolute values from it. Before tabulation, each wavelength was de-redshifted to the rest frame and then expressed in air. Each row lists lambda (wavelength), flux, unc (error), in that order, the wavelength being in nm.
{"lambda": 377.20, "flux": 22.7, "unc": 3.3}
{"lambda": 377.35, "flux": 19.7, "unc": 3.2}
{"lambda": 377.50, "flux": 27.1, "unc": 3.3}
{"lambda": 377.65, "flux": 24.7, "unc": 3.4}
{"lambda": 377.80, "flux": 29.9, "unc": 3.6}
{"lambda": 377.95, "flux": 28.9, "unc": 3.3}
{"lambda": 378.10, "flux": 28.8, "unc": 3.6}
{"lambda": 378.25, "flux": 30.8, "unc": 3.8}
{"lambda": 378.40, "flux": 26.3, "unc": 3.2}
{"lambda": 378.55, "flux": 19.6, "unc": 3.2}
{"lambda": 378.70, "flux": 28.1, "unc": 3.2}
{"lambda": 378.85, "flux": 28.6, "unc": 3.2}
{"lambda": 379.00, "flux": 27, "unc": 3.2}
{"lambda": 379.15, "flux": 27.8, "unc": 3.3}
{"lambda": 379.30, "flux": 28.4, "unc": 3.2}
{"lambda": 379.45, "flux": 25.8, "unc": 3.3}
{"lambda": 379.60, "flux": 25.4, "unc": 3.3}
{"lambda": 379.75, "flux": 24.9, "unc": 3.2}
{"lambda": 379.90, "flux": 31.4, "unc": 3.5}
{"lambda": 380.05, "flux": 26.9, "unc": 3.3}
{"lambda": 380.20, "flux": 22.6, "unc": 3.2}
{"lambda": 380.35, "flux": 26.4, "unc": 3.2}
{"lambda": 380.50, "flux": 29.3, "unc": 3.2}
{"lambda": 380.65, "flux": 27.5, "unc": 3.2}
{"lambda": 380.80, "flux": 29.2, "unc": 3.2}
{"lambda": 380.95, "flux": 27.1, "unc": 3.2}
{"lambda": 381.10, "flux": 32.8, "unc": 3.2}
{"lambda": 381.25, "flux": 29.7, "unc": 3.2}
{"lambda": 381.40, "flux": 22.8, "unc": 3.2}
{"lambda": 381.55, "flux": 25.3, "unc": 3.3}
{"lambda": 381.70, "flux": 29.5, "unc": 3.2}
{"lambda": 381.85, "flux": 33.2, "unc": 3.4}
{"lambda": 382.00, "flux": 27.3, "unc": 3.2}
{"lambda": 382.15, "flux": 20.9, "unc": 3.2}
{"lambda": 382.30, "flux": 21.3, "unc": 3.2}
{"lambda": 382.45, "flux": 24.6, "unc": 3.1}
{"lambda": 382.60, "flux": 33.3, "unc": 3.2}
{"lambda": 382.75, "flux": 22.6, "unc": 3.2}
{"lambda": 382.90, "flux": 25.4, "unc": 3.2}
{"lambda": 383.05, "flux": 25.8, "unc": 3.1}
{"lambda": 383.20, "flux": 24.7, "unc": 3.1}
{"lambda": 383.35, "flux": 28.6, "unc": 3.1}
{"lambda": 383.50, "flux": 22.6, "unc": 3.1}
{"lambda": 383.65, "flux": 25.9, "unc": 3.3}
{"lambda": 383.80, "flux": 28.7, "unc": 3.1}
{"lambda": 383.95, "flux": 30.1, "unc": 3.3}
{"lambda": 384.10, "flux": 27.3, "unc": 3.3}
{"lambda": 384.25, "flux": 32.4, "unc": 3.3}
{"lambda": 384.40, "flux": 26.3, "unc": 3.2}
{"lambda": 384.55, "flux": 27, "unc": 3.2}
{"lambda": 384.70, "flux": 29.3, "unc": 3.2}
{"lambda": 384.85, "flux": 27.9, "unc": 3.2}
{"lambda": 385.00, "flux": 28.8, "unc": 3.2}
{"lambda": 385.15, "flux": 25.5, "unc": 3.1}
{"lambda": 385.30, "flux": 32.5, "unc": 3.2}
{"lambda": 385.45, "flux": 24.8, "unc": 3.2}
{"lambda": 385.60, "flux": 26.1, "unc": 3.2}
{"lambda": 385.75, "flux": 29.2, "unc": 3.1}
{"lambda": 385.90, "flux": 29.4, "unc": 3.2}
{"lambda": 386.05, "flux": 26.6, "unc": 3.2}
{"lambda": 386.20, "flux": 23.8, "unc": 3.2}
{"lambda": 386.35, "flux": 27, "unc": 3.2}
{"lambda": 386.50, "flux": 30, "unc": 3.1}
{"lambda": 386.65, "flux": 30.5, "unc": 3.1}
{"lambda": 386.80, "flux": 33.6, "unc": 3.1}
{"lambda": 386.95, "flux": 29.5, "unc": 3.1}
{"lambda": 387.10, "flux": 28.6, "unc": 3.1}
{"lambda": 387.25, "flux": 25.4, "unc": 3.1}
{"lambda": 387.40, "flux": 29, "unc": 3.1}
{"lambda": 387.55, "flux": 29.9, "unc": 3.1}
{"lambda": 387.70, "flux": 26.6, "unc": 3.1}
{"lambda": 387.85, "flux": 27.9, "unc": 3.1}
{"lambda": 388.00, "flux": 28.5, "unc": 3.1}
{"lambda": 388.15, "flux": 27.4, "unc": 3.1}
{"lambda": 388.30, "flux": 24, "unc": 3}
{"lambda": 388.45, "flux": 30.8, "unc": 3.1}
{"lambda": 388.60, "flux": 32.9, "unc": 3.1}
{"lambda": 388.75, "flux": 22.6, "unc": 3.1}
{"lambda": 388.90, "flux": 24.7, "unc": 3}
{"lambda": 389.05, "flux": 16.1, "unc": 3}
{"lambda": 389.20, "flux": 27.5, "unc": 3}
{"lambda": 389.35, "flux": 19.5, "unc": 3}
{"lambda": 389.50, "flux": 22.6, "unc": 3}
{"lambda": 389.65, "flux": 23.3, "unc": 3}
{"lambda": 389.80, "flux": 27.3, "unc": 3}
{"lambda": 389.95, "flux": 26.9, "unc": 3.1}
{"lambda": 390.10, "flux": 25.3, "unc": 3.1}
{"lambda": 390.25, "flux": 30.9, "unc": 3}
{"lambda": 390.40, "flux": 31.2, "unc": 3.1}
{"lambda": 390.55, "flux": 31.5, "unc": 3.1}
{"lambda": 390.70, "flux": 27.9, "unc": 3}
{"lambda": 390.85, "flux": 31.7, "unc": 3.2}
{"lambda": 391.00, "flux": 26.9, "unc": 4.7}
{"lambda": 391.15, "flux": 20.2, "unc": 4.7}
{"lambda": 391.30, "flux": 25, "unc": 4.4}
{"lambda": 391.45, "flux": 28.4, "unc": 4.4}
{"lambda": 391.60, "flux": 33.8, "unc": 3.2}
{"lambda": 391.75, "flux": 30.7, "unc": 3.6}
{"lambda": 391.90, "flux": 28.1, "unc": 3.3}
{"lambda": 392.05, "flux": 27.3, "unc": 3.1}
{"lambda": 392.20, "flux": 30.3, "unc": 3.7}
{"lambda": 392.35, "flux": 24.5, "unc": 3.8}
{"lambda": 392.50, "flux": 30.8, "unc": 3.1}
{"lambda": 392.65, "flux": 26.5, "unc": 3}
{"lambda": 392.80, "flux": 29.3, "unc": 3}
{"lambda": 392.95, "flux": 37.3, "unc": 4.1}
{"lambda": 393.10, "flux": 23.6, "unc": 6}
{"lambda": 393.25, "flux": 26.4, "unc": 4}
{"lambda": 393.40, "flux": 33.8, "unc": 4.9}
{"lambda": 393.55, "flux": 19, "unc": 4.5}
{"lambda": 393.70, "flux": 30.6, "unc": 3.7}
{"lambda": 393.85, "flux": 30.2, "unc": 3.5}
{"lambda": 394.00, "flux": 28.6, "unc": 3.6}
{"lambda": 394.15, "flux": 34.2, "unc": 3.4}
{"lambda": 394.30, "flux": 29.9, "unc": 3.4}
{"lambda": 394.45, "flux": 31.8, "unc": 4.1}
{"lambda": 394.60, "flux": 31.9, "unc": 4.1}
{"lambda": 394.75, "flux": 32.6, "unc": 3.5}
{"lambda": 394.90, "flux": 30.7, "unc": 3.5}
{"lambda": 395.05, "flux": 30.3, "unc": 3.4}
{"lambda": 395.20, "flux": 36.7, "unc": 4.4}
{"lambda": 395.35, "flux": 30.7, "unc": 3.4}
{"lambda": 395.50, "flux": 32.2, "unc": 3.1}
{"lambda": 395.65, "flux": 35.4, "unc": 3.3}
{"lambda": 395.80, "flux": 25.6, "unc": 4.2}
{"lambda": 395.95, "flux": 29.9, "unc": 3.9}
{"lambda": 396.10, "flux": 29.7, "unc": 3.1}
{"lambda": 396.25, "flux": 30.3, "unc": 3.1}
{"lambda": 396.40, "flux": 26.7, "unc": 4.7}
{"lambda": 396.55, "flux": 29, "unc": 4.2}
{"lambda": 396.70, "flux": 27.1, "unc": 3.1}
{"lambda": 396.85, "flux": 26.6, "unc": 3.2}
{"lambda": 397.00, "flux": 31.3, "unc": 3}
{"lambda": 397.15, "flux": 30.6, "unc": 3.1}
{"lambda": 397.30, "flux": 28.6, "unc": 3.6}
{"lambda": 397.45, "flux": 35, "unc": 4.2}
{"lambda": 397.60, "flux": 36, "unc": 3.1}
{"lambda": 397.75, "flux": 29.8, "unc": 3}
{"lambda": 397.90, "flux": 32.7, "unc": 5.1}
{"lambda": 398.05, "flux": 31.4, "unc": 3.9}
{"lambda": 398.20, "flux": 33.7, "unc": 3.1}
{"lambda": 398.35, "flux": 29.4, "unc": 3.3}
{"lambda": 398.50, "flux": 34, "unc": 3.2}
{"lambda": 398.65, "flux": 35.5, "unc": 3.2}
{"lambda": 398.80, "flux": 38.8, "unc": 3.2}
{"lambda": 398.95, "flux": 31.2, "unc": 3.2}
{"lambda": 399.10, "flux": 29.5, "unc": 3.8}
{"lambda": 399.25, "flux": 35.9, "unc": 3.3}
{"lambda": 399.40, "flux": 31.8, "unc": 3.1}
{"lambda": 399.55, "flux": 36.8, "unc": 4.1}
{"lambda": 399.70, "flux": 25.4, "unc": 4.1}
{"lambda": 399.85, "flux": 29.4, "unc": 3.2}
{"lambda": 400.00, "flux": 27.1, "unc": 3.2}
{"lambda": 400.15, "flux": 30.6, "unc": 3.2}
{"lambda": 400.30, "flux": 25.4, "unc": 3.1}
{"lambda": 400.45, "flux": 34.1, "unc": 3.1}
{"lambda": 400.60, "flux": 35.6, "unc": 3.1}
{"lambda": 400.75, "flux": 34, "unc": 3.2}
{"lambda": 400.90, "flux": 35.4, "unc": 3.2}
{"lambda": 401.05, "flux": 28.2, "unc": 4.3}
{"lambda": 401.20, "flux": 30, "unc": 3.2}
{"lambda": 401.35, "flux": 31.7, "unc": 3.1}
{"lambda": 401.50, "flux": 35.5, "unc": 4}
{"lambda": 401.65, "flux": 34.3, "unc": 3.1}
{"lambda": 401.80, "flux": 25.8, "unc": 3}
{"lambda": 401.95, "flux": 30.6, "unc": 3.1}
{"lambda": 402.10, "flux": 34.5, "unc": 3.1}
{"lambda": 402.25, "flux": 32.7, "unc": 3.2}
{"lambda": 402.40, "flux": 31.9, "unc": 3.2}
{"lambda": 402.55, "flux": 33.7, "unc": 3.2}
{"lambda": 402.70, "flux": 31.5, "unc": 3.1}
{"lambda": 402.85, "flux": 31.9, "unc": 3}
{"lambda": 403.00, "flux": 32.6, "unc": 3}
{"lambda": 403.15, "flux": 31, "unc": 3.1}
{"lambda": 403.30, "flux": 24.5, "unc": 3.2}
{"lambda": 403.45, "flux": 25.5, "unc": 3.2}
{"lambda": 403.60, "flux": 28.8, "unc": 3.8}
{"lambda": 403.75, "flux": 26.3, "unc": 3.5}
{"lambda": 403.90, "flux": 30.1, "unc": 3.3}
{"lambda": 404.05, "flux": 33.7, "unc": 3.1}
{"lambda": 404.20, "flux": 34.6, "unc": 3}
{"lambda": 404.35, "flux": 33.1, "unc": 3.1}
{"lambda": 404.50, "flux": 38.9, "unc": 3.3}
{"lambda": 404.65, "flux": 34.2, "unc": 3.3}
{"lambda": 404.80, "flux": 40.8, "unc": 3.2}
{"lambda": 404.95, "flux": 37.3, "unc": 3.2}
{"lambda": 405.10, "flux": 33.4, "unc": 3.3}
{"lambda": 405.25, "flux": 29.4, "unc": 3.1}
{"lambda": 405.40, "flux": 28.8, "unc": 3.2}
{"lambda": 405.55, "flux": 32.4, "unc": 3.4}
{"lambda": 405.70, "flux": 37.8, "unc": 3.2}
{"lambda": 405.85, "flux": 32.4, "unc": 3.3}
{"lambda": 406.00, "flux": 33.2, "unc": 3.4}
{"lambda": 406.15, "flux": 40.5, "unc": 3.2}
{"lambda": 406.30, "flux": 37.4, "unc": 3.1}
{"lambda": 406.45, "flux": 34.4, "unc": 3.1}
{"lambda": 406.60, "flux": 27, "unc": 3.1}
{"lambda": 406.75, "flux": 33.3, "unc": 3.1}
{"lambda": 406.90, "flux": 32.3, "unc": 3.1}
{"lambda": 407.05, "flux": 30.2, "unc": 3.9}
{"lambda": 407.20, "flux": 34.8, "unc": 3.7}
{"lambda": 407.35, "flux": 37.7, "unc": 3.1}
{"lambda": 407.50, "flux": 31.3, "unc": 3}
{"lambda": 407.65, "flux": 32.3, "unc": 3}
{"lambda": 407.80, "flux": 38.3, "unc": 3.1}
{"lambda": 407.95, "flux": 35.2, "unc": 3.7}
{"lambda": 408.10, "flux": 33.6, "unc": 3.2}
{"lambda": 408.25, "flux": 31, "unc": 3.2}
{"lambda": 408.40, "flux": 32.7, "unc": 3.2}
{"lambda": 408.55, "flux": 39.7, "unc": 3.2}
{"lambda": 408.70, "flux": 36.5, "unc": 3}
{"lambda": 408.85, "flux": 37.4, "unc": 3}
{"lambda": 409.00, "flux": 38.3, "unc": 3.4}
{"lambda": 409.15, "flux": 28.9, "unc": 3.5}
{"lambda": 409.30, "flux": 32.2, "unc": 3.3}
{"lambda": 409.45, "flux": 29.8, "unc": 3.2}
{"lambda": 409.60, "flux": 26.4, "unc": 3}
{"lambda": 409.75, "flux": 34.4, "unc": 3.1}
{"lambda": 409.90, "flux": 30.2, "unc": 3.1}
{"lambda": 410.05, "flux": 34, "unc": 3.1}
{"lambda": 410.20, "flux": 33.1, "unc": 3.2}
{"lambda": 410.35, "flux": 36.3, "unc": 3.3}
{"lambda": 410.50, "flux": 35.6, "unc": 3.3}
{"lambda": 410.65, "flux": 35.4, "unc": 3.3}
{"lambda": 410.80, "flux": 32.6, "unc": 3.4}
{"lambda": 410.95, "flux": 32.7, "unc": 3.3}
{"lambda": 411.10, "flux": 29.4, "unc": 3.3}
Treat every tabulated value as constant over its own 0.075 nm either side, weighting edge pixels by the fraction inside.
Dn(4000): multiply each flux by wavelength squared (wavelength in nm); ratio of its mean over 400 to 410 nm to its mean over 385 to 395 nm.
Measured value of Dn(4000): 1.26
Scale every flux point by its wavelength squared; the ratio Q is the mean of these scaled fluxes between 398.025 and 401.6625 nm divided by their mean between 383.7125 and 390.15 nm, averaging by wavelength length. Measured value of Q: 1.26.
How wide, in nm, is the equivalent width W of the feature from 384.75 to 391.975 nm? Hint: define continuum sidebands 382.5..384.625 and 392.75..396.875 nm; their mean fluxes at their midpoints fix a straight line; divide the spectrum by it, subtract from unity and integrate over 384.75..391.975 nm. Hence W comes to 0.23 nm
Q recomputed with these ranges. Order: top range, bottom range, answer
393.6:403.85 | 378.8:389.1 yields 1.23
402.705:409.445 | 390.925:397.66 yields 1.19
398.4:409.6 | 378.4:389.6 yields 1.34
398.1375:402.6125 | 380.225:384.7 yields 1.29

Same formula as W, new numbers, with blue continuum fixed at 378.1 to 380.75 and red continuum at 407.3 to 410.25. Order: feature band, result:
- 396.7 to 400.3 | -0.03 nm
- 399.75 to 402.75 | 0.03 nm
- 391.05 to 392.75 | 0.11 nm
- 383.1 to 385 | 0.03 nm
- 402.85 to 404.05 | 0.13 nm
